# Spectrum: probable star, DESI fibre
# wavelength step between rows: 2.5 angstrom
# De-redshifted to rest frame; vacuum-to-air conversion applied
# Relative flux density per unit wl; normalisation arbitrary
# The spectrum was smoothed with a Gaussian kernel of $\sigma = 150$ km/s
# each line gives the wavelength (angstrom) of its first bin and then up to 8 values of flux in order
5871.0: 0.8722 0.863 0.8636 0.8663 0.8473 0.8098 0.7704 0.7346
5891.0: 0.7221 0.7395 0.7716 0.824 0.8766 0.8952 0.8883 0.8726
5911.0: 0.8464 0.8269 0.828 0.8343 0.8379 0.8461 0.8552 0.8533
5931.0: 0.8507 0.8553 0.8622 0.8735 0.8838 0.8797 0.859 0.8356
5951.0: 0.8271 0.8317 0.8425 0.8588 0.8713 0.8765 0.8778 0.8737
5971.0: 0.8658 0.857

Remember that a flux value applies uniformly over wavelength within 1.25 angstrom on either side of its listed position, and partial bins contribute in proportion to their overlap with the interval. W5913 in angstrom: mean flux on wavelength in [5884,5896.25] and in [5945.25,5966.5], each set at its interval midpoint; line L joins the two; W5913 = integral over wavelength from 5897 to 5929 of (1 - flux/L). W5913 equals -2.74 angstrom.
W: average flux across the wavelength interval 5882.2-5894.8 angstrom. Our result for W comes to 0.756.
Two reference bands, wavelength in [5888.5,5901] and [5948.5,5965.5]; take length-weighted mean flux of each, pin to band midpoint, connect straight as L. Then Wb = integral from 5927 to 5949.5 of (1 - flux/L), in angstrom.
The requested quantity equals -0.93 angstrom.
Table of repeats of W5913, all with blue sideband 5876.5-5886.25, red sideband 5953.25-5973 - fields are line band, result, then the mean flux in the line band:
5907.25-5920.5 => 0.0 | 0.841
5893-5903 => 0.3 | 0.815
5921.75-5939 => -0.1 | 0.855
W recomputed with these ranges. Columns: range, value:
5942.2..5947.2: 0.87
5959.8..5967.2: 0.875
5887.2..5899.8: 0.759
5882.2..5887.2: 0.791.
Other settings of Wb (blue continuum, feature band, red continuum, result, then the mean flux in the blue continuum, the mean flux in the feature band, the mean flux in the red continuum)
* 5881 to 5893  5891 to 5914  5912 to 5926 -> -0.9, 0.767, 0.832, 0.837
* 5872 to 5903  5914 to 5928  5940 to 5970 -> -0.1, 0.81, 0.84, 0.86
